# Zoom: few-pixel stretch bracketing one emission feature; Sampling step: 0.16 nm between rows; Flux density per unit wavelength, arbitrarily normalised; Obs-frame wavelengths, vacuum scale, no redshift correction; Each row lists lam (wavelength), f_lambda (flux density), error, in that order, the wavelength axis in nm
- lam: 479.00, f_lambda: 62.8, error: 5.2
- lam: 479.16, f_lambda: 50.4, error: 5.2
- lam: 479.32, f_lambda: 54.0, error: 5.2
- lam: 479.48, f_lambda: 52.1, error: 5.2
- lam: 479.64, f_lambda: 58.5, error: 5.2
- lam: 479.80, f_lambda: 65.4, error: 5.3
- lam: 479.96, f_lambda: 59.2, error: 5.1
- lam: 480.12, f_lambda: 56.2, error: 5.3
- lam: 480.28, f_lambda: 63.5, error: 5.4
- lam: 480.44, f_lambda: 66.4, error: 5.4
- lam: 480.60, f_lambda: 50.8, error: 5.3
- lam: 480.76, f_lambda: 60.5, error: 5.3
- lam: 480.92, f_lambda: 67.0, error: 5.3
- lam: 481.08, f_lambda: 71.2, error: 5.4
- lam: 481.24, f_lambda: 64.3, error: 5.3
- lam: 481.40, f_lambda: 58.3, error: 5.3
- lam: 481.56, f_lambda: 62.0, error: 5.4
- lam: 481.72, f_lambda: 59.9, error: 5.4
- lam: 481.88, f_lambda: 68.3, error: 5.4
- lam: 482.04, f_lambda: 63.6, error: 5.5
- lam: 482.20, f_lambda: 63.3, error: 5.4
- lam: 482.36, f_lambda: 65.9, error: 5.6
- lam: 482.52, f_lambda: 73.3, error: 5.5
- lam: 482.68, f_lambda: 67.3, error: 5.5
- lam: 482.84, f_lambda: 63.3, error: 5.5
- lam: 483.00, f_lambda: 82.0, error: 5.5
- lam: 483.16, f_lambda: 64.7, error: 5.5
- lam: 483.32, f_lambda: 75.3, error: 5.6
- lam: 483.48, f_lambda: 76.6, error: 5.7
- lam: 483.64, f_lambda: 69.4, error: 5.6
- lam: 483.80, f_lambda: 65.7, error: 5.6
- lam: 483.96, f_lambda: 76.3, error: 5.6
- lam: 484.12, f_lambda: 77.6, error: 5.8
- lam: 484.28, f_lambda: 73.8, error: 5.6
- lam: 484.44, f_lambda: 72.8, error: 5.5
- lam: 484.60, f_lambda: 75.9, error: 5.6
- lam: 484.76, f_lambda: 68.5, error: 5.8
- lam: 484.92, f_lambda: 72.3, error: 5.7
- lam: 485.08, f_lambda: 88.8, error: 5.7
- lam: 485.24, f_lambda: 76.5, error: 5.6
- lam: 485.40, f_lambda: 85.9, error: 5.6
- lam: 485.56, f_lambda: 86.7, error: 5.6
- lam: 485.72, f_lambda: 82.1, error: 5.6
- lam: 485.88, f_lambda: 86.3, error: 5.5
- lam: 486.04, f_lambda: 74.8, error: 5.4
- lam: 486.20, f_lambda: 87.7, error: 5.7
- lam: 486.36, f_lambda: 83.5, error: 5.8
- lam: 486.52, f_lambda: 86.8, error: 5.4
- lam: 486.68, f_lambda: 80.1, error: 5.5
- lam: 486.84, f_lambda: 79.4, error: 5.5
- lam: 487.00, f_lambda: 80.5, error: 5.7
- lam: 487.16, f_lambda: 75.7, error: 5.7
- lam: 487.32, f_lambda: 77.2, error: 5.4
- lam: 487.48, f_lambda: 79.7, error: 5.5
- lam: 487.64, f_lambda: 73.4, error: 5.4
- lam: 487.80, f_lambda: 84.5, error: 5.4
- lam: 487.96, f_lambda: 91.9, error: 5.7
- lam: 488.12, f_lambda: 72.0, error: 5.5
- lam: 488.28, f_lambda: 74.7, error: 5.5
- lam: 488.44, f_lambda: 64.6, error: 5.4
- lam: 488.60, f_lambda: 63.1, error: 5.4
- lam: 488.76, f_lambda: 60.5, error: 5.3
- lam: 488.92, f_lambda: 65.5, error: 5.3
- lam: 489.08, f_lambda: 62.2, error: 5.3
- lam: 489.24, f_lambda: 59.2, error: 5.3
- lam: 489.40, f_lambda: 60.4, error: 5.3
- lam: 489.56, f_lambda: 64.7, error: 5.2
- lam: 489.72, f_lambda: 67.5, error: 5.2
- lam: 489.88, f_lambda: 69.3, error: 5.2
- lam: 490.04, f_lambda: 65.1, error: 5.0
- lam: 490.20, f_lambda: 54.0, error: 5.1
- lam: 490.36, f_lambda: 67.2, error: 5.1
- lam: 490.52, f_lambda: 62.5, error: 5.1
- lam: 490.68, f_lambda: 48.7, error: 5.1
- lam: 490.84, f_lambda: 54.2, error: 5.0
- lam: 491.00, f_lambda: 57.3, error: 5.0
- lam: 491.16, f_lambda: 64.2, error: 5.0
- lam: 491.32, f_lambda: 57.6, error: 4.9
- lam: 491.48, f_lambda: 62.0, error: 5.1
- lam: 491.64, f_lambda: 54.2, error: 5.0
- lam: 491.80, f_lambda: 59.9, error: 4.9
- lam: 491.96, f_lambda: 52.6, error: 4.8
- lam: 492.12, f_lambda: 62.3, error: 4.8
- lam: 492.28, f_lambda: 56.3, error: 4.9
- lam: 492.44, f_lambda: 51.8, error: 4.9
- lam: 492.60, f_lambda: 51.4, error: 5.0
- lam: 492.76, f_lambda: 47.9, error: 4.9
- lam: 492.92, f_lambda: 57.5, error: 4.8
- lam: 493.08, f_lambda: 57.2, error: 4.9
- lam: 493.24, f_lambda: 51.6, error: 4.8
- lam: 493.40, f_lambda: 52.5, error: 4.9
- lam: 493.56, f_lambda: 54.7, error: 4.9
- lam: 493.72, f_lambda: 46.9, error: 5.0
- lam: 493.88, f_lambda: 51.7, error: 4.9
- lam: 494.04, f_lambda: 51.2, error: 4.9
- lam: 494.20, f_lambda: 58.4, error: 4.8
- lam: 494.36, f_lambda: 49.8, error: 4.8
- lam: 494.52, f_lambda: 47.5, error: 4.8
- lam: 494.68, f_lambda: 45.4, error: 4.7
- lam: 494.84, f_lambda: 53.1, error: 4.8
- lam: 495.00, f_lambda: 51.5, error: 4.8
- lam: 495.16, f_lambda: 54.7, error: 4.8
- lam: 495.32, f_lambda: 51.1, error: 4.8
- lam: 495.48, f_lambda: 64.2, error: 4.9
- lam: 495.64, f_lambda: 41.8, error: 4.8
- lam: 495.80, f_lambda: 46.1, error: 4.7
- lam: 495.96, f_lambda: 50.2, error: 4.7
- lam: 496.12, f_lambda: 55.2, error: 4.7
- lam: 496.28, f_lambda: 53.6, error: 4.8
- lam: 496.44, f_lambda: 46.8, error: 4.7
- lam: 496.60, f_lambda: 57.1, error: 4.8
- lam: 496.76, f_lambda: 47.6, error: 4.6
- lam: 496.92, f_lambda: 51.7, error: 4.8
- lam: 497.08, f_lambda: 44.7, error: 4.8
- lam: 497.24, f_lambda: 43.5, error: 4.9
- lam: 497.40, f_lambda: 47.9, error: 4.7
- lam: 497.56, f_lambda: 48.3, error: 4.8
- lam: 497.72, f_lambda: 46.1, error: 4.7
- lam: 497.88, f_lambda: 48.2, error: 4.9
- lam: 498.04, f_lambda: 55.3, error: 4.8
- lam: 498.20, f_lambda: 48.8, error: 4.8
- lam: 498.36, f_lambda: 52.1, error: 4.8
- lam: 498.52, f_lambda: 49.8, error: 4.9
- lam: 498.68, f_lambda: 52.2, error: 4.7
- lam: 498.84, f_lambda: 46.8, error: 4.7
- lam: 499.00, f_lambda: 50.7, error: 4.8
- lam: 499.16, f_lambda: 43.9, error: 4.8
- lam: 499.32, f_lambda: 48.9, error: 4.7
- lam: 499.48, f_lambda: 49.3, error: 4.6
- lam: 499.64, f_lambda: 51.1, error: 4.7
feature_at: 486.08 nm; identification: C III]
